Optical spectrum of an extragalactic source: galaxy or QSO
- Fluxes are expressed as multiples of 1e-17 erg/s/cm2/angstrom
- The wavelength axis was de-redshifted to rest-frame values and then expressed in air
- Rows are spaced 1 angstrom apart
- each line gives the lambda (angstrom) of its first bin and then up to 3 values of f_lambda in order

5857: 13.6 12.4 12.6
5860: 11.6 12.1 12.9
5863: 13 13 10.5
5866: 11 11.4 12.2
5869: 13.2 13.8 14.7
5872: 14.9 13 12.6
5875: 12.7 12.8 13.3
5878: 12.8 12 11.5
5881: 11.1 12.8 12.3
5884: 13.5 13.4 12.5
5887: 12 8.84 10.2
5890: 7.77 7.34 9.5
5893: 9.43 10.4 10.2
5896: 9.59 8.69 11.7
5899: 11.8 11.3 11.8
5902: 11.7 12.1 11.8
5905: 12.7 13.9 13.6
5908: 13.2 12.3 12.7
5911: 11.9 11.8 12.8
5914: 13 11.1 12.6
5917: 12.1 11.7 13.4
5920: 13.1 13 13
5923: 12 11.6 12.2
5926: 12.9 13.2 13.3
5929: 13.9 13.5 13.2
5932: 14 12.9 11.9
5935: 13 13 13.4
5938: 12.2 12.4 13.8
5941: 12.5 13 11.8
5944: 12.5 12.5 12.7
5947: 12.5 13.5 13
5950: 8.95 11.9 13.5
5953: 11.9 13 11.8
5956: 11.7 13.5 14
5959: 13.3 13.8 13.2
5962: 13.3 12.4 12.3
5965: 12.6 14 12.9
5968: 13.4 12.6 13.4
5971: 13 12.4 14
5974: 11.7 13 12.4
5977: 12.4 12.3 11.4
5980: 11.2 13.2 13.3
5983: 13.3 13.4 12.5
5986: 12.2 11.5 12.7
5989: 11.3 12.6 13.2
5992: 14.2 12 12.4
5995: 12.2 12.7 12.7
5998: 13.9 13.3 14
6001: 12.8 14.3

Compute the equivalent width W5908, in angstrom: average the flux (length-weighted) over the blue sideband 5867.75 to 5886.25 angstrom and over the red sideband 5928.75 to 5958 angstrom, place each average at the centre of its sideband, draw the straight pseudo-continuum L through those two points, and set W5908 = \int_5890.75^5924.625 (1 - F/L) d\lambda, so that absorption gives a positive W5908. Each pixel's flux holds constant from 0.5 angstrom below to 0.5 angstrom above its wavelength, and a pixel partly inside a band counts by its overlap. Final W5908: 2.8 angstrom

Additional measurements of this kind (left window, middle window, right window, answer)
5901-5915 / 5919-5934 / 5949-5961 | -0.5 angstrom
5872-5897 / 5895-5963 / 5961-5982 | -2.6 angstrom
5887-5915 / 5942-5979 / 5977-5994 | -1.7 angstrom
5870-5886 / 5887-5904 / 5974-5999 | 3.4 angstrom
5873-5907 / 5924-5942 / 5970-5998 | -1.5 angstrom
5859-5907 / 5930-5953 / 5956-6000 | -0.4 angstrom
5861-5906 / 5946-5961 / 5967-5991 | -0.3 angstrom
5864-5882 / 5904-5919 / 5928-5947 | 0.3 angstrom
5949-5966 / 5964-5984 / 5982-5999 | -0.2 angstrom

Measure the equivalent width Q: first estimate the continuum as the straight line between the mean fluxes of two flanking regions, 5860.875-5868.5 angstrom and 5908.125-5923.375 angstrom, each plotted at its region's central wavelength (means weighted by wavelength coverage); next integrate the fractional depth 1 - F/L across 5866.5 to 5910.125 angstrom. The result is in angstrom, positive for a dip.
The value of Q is 1.3 angstrom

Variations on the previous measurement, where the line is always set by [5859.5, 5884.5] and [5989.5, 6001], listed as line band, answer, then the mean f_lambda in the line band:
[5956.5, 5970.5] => -0.3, 13.2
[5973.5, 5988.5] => 0.6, 12.4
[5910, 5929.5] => 0.3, 12.6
